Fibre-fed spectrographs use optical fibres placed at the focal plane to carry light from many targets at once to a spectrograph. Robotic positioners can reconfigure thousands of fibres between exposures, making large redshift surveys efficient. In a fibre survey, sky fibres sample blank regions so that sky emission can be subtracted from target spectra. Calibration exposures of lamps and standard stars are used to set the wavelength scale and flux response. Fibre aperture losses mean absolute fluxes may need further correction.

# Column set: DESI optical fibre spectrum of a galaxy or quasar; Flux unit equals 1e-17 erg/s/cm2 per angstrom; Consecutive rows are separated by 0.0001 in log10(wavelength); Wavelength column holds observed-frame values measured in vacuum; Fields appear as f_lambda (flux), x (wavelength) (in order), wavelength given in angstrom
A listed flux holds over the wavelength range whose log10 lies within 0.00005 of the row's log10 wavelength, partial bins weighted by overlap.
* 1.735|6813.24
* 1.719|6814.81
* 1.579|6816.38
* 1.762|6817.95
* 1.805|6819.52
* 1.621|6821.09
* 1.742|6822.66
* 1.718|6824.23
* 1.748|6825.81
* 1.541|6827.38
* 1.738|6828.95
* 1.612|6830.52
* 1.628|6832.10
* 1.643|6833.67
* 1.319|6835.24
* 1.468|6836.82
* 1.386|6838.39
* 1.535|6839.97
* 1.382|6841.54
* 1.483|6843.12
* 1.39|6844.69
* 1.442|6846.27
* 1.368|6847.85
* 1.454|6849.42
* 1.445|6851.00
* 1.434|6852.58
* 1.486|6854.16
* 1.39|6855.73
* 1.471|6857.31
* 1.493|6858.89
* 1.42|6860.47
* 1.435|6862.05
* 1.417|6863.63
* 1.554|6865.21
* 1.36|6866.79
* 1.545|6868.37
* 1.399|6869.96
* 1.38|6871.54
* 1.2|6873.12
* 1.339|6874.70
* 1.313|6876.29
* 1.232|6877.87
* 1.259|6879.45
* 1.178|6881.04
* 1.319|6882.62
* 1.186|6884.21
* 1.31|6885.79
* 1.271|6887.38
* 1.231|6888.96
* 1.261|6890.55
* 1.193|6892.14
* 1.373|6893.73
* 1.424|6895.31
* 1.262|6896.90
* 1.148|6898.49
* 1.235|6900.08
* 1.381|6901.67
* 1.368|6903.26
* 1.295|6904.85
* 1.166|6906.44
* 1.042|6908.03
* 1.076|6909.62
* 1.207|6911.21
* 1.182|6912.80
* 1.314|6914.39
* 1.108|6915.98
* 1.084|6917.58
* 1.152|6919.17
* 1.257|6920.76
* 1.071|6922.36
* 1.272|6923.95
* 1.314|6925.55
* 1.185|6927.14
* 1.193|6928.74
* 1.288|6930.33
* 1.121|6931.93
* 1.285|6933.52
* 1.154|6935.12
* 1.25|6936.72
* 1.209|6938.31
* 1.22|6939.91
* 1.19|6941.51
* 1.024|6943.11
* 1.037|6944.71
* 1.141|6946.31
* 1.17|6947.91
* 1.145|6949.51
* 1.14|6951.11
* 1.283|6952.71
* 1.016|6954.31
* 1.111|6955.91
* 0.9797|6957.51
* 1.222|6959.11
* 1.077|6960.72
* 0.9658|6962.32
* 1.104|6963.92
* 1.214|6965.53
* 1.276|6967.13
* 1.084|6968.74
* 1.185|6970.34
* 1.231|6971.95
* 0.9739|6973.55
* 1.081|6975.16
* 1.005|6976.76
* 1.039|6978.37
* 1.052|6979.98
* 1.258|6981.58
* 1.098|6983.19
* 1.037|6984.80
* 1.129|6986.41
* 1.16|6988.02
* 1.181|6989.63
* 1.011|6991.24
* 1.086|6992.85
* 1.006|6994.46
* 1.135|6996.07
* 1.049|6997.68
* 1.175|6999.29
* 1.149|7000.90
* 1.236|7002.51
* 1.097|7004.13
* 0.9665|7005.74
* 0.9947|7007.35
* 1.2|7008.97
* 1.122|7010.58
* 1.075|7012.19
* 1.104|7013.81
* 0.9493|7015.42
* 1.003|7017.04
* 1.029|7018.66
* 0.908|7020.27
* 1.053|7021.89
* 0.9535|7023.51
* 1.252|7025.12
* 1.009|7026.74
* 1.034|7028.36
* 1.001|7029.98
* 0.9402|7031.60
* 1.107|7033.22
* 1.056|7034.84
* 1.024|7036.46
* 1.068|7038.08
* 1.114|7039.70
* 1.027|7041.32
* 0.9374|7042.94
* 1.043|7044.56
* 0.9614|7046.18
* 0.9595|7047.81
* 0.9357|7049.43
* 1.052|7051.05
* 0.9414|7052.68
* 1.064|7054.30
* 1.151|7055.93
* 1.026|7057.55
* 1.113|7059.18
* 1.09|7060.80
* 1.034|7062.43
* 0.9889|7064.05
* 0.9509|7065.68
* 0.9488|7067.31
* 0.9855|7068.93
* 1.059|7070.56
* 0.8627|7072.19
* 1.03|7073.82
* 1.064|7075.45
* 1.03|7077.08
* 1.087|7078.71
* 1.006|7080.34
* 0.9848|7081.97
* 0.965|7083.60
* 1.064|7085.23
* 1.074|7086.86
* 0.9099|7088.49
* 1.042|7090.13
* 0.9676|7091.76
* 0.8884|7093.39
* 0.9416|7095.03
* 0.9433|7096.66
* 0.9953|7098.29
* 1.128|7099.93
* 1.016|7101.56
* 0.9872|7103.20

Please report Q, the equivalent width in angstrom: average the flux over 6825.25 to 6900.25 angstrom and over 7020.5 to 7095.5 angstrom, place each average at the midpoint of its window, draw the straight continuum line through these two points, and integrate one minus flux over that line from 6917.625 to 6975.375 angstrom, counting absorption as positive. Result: 3.68 angstrom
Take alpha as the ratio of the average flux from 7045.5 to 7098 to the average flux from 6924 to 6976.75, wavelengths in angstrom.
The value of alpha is 0.87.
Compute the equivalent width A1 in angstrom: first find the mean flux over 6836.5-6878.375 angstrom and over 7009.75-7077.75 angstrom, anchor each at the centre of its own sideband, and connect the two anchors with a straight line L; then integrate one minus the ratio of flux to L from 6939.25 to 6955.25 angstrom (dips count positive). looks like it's 1.2 angstrom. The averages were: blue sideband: 1.42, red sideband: 1.03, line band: 1.14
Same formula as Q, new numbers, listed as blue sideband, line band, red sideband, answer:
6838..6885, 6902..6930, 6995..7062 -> 1.77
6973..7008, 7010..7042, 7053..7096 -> 0.45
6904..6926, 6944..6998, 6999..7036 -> 0.24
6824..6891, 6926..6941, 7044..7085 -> 0.68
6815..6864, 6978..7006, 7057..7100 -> 2.05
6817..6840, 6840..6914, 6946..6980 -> 5.46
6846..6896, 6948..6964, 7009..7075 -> 1.17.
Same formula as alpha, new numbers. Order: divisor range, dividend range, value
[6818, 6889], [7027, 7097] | 0.70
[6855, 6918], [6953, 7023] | 0.84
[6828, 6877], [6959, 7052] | 0.74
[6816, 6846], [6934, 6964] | 0.71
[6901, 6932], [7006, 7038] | 0.86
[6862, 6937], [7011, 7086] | 0.81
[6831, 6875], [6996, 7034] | 0.74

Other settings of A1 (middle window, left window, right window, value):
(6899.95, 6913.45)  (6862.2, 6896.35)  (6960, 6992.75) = 0.5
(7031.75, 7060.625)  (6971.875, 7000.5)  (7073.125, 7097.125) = 0.1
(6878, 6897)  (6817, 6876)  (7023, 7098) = 1.8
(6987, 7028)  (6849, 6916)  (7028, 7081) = 1.0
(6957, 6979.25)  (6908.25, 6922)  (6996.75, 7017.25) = 0.3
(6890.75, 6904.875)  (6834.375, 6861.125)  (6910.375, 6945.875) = -0.2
